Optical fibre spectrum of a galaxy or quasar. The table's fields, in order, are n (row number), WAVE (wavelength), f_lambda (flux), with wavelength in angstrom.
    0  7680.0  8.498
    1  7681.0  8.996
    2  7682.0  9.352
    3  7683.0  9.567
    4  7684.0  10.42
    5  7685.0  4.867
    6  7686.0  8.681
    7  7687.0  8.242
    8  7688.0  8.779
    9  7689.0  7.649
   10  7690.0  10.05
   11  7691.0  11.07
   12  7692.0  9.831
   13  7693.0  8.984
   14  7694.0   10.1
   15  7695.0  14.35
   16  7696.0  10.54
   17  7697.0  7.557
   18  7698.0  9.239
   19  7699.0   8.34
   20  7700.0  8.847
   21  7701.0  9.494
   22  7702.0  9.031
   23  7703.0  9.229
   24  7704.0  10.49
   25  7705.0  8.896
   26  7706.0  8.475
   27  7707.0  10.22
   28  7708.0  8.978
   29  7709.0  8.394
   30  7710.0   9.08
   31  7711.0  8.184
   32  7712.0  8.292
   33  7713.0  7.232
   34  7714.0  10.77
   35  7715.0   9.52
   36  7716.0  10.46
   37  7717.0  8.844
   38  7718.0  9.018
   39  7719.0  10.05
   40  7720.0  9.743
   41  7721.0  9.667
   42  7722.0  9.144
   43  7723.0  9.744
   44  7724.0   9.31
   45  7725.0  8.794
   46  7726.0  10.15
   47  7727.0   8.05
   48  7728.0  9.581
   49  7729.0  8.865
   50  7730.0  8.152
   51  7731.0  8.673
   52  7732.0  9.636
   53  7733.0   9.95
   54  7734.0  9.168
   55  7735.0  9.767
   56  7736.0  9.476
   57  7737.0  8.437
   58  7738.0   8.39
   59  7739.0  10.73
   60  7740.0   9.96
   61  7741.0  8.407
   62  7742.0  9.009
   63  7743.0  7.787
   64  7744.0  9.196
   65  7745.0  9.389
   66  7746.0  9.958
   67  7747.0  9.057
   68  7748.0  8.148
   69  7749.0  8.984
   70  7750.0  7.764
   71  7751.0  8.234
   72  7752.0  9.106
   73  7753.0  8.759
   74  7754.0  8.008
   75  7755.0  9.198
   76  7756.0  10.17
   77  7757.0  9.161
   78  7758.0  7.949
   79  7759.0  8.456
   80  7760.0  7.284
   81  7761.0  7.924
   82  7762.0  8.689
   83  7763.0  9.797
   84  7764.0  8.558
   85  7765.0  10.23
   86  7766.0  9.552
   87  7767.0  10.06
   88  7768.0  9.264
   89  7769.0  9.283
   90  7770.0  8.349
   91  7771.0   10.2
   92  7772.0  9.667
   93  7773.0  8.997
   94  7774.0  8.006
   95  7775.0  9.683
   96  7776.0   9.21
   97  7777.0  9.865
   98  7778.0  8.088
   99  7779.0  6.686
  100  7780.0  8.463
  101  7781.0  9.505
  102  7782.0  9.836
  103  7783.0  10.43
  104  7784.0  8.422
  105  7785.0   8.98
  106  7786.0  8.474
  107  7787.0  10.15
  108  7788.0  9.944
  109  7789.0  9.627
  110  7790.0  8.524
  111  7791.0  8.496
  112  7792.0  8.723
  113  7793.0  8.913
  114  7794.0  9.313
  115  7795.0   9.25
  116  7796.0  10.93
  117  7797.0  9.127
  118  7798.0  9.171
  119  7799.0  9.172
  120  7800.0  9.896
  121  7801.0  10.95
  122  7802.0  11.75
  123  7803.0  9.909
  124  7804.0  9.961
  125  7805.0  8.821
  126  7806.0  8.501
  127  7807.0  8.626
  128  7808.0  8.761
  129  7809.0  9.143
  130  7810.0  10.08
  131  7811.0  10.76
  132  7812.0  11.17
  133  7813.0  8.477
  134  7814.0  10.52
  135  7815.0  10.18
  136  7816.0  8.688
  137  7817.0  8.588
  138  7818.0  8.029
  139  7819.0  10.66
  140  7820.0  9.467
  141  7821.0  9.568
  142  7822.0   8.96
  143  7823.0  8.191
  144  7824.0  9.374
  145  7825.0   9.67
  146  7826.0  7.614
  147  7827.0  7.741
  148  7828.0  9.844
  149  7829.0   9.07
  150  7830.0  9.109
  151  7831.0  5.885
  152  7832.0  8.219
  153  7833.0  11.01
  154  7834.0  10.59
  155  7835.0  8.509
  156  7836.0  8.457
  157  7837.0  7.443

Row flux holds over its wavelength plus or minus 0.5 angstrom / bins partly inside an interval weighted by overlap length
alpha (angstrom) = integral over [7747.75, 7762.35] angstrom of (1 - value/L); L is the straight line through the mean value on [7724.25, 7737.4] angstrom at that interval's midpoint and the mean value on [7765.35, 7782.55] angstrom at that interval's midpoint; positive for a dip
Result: 1.0 angstrom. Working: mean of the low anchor 9.14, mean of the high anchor 9.11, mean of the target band 8.53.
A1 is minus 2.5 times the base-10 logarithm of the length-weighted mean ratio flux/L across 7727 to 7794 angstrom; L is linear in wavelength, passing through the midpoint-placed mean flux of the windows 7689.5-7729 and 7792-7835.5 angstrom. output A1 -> 0.04 mag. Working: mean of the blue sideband 9.42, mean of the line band 9.02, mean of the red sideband 9.35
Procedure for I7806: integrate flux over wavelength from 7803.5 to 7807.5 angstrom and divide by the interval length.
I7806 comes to 8.98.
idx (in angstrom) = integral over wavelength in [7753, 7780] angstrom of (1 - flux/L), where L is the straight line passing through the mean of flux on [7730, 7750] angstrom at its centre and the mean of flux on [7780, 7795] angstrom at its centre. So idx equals 0.71 angstrom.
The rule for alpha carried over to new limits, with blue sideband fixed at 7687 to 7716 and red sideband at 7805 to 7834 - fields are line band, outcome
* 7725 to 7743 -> 0.3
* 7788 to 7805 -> -0.7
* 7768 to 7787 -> 0.4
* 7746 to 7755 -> 0.6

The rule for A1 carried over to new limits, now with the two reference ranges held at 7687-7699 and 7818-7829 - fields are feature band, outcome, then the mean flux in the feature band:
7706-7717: 0.063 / 9.07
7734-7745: 0.040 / 9.13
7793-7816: -0.064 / 9.71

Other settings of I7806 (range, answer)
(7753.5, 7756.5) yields 9.13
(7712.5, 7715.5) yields 9.17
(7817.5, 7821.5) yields 9.43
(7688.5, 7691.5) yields 9.59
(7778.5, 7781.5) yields 8.22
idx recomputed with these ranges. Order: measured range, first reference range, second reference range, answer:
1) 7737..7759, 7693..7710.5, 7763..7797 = 1.0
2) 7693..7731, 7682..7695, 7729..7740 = -0.3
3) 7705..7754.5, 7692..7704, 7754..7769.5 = 1.4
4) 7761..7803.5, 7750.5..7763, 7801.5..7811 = -1.0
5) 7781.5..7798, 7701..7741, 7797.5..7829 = 0.1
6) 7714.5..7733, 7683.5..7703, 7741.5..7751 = -0.7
